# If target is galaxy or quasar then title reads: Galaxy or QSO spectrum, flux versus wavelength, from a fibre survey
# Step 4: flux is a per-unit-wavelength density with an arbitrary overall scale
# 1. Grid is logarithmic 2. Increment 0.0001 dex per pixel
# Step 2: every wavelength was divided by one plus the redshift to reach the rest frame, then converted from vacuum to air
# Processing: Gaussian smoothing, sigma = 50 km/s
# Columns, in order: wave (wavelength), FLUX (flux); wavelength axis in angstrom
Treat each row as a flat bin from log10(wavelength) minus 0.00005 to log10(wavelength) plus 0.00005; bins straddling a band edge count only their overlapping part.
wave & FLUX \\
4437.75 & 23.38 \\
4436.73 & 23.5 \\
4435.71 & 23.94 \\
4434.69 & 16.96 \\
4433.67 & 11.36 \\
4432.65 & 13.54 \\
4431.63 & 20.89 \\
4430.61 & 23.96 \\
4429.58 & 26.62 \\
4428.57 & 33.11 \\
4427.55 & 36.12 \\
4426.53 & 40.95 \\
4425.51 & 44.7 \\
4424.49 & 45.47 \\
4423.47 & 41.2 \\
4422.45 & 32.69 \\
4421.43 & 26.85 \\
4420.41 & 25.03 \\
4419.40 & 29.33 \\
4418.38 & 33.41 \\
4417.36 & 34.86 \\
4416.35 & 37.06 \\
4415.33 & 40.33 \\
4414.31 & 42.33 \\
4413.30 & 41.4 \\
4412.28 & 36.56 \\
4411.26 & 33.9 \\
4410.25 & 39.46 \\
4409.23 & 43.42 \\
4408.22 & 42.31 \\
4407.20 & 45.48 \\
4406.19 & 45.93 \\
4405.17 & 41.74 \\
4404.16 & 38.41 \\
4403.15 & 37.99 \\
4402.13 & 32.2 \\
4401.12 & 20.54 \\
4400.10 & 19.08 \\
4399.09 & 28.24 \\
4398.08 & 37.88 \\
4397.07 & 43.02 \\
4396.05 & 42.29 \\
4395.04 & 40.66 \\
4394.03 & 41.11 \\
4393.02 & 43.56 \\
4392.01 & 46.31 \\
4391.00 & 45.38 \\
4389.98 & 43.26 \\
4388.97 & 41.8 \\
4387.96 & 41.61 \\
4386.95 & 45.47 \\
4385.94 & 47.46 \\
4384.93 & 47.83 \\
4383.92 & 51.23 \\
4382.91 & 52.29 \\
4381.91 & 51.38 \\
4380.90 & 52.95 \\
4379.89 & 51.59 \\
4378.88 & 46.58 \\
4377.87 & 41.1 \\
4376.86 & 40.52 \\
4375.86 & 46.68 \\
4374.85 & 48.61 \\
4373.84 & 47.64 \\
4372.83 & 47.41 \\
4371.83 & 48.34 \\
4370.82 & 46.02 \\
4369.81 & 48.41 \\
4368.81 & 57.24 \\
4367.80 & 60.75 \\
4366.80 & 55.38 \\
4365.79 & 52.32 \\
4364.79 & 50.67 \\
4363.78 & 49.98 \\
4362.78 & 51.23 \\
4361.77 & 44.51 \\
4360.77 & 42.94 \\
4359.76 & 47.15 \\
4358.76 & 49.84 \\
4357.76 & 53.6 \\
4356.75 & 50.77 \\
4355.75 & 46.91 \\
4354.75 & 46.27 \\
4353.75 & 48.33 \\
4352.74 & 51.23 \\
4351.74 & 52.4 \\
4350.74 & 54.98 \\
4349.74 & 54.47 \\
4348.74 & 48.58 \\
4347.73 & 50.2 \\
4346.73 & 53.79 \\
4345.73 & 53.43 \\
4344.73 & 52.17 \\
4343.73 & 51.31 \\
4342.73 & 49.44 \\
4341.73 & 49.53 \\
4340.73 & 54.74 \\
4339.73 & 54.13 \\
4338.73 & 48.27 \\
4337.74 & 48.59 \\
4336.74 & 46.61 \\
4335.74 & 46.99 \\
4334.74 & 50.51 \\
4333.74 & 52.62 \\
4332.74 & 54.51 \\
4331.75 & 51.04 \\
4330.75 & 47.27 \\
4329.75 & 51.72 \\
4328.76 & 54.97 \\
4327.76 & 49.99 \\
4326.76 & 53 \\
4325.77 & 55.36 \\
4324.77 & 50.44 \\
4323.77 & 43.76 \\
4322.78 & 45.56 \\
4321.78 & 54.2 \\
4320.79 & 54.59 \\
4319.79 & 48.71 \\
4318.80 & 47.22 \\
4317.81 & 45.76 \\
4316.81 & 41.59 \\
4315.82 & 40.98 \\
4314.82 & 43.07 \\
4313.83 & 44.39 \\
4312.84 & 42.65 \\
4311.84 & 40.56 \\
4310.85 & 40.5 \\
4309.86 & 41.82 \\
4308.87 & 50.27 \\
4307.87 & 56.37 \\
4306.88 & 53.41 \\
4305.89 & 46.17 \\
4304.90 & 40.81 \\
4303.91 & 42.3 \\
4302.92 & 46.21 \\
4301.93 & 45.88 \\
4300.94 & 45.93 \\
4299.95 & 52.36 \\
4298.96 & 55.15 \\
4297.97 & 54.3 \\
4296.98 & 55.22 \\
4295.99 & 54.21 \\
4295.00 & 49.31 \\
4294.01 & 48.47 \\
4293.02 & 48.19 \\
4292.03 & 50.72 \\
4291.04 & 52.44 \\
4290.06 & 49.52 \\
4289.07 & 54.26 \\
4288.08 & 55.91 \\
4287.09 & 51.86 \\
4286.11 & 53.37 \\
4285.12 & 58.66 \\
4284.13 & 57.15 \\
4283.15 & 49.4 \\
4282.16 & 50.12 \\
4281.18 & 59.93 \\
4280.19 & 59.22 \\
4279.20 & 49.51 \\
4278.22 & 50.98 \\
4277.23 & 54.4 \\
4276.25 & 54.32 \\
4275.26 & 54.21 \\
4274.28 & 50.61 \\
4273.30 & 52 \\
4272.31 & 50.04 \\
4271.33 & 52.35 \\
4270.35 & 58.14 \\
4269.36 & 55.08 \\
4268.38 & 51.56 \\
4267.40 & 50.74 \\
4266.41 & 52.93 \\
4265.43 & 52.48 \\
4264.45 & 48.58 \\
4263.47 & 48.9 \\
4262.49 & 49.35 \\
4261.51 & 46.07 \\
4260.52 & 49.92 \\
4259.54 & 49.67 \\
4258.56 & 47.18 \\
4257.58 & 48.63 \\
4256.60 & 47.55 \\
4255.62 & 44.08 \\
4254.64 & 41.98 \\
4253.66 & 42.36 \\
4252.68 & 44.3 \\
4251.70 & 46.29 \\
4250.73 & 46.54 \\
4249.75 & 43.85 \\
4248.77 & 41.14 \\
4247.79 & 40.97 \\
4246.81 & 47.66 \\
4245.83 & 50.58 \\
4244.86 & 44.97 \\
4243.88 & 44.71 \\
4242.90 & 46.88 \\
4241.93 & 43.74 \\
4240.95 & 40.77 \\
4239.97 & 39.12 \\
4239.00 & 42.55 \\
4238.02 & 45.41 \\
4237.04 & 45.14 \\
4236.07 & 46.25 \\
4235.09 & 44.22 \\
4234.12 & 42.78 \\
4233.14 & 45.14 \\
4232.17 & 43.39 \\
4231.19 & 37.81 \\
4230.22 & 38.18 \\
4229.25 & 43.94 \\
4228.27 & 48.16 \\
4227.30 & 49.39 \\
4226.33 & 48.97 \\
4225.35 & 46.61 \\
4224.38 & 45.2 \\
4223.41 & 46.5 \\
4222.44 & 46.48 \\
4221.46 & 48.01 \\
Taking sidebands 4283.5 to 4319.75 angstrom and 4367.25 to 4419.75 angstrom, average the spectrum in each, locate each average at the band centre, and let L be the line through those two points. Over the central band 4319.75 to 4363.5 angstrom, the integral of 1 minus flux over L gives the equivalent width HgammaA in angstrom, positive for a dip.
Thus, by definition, -4.2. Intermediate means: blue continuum 48.8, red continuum 42.5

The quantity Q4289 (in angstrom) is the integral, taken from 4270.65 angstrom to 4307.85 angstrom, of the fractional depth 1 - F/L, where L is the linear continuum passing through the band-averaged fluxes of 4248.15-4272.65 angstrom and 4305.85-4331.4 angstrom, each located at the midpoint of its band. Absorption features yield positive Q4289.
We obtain -2.7 angstrom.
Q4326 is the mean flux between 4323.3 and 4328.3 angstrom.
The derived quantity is 50.5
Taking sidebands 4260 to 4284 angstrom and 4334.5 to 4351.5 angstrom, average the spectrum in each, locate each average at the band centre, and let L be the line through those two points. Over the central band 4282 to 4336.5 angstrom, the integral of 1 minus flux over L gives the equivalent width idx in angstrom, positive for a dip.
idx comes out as 2.3 angstrom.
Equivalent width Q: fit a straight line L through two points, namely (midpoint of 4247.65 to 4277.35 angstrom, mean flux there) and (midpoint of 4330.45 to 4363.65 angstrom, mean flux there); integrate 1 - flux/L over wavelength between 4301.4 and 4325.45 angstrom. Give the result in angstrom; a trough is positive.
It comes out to 1.7 angstrom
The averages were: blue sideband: 48.9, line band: 46.2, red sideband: 50.3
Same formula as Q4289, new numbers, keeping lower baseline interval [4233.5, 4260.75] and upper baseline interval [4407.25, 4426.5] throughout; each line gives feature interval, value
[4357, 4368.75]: -3.28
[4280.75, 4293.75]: -2.98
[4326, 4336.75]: -2.58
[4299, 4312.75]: -1.35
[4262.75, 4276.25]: -2.52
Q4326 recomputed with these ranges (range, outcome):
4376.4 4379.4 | 42.7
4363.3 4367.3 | 52.1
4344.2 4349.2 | 51.6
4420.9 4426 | 38.1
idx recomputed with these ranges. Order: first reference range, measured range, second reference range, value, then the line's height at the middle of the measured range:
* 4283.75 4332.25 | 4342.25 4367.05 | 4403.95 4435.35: -4.3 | 43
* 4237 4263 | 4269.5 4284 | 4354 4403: -2.6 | 45.3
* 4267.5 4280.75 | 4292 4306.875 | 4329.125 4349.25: 0.9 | 52.3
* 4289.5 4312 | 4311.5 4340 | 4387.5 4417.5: -1.4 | 46.4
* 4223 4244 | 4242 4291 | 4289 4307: -3.1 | 47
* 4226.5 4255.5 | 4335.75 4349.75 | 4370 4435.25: -3.5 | 40.8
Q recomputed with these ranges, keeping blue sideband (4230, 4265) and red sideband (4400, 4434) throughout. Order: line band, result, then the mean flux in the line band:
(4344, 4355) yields -3.70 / 51.5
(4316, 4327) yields -2.31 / 48.8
